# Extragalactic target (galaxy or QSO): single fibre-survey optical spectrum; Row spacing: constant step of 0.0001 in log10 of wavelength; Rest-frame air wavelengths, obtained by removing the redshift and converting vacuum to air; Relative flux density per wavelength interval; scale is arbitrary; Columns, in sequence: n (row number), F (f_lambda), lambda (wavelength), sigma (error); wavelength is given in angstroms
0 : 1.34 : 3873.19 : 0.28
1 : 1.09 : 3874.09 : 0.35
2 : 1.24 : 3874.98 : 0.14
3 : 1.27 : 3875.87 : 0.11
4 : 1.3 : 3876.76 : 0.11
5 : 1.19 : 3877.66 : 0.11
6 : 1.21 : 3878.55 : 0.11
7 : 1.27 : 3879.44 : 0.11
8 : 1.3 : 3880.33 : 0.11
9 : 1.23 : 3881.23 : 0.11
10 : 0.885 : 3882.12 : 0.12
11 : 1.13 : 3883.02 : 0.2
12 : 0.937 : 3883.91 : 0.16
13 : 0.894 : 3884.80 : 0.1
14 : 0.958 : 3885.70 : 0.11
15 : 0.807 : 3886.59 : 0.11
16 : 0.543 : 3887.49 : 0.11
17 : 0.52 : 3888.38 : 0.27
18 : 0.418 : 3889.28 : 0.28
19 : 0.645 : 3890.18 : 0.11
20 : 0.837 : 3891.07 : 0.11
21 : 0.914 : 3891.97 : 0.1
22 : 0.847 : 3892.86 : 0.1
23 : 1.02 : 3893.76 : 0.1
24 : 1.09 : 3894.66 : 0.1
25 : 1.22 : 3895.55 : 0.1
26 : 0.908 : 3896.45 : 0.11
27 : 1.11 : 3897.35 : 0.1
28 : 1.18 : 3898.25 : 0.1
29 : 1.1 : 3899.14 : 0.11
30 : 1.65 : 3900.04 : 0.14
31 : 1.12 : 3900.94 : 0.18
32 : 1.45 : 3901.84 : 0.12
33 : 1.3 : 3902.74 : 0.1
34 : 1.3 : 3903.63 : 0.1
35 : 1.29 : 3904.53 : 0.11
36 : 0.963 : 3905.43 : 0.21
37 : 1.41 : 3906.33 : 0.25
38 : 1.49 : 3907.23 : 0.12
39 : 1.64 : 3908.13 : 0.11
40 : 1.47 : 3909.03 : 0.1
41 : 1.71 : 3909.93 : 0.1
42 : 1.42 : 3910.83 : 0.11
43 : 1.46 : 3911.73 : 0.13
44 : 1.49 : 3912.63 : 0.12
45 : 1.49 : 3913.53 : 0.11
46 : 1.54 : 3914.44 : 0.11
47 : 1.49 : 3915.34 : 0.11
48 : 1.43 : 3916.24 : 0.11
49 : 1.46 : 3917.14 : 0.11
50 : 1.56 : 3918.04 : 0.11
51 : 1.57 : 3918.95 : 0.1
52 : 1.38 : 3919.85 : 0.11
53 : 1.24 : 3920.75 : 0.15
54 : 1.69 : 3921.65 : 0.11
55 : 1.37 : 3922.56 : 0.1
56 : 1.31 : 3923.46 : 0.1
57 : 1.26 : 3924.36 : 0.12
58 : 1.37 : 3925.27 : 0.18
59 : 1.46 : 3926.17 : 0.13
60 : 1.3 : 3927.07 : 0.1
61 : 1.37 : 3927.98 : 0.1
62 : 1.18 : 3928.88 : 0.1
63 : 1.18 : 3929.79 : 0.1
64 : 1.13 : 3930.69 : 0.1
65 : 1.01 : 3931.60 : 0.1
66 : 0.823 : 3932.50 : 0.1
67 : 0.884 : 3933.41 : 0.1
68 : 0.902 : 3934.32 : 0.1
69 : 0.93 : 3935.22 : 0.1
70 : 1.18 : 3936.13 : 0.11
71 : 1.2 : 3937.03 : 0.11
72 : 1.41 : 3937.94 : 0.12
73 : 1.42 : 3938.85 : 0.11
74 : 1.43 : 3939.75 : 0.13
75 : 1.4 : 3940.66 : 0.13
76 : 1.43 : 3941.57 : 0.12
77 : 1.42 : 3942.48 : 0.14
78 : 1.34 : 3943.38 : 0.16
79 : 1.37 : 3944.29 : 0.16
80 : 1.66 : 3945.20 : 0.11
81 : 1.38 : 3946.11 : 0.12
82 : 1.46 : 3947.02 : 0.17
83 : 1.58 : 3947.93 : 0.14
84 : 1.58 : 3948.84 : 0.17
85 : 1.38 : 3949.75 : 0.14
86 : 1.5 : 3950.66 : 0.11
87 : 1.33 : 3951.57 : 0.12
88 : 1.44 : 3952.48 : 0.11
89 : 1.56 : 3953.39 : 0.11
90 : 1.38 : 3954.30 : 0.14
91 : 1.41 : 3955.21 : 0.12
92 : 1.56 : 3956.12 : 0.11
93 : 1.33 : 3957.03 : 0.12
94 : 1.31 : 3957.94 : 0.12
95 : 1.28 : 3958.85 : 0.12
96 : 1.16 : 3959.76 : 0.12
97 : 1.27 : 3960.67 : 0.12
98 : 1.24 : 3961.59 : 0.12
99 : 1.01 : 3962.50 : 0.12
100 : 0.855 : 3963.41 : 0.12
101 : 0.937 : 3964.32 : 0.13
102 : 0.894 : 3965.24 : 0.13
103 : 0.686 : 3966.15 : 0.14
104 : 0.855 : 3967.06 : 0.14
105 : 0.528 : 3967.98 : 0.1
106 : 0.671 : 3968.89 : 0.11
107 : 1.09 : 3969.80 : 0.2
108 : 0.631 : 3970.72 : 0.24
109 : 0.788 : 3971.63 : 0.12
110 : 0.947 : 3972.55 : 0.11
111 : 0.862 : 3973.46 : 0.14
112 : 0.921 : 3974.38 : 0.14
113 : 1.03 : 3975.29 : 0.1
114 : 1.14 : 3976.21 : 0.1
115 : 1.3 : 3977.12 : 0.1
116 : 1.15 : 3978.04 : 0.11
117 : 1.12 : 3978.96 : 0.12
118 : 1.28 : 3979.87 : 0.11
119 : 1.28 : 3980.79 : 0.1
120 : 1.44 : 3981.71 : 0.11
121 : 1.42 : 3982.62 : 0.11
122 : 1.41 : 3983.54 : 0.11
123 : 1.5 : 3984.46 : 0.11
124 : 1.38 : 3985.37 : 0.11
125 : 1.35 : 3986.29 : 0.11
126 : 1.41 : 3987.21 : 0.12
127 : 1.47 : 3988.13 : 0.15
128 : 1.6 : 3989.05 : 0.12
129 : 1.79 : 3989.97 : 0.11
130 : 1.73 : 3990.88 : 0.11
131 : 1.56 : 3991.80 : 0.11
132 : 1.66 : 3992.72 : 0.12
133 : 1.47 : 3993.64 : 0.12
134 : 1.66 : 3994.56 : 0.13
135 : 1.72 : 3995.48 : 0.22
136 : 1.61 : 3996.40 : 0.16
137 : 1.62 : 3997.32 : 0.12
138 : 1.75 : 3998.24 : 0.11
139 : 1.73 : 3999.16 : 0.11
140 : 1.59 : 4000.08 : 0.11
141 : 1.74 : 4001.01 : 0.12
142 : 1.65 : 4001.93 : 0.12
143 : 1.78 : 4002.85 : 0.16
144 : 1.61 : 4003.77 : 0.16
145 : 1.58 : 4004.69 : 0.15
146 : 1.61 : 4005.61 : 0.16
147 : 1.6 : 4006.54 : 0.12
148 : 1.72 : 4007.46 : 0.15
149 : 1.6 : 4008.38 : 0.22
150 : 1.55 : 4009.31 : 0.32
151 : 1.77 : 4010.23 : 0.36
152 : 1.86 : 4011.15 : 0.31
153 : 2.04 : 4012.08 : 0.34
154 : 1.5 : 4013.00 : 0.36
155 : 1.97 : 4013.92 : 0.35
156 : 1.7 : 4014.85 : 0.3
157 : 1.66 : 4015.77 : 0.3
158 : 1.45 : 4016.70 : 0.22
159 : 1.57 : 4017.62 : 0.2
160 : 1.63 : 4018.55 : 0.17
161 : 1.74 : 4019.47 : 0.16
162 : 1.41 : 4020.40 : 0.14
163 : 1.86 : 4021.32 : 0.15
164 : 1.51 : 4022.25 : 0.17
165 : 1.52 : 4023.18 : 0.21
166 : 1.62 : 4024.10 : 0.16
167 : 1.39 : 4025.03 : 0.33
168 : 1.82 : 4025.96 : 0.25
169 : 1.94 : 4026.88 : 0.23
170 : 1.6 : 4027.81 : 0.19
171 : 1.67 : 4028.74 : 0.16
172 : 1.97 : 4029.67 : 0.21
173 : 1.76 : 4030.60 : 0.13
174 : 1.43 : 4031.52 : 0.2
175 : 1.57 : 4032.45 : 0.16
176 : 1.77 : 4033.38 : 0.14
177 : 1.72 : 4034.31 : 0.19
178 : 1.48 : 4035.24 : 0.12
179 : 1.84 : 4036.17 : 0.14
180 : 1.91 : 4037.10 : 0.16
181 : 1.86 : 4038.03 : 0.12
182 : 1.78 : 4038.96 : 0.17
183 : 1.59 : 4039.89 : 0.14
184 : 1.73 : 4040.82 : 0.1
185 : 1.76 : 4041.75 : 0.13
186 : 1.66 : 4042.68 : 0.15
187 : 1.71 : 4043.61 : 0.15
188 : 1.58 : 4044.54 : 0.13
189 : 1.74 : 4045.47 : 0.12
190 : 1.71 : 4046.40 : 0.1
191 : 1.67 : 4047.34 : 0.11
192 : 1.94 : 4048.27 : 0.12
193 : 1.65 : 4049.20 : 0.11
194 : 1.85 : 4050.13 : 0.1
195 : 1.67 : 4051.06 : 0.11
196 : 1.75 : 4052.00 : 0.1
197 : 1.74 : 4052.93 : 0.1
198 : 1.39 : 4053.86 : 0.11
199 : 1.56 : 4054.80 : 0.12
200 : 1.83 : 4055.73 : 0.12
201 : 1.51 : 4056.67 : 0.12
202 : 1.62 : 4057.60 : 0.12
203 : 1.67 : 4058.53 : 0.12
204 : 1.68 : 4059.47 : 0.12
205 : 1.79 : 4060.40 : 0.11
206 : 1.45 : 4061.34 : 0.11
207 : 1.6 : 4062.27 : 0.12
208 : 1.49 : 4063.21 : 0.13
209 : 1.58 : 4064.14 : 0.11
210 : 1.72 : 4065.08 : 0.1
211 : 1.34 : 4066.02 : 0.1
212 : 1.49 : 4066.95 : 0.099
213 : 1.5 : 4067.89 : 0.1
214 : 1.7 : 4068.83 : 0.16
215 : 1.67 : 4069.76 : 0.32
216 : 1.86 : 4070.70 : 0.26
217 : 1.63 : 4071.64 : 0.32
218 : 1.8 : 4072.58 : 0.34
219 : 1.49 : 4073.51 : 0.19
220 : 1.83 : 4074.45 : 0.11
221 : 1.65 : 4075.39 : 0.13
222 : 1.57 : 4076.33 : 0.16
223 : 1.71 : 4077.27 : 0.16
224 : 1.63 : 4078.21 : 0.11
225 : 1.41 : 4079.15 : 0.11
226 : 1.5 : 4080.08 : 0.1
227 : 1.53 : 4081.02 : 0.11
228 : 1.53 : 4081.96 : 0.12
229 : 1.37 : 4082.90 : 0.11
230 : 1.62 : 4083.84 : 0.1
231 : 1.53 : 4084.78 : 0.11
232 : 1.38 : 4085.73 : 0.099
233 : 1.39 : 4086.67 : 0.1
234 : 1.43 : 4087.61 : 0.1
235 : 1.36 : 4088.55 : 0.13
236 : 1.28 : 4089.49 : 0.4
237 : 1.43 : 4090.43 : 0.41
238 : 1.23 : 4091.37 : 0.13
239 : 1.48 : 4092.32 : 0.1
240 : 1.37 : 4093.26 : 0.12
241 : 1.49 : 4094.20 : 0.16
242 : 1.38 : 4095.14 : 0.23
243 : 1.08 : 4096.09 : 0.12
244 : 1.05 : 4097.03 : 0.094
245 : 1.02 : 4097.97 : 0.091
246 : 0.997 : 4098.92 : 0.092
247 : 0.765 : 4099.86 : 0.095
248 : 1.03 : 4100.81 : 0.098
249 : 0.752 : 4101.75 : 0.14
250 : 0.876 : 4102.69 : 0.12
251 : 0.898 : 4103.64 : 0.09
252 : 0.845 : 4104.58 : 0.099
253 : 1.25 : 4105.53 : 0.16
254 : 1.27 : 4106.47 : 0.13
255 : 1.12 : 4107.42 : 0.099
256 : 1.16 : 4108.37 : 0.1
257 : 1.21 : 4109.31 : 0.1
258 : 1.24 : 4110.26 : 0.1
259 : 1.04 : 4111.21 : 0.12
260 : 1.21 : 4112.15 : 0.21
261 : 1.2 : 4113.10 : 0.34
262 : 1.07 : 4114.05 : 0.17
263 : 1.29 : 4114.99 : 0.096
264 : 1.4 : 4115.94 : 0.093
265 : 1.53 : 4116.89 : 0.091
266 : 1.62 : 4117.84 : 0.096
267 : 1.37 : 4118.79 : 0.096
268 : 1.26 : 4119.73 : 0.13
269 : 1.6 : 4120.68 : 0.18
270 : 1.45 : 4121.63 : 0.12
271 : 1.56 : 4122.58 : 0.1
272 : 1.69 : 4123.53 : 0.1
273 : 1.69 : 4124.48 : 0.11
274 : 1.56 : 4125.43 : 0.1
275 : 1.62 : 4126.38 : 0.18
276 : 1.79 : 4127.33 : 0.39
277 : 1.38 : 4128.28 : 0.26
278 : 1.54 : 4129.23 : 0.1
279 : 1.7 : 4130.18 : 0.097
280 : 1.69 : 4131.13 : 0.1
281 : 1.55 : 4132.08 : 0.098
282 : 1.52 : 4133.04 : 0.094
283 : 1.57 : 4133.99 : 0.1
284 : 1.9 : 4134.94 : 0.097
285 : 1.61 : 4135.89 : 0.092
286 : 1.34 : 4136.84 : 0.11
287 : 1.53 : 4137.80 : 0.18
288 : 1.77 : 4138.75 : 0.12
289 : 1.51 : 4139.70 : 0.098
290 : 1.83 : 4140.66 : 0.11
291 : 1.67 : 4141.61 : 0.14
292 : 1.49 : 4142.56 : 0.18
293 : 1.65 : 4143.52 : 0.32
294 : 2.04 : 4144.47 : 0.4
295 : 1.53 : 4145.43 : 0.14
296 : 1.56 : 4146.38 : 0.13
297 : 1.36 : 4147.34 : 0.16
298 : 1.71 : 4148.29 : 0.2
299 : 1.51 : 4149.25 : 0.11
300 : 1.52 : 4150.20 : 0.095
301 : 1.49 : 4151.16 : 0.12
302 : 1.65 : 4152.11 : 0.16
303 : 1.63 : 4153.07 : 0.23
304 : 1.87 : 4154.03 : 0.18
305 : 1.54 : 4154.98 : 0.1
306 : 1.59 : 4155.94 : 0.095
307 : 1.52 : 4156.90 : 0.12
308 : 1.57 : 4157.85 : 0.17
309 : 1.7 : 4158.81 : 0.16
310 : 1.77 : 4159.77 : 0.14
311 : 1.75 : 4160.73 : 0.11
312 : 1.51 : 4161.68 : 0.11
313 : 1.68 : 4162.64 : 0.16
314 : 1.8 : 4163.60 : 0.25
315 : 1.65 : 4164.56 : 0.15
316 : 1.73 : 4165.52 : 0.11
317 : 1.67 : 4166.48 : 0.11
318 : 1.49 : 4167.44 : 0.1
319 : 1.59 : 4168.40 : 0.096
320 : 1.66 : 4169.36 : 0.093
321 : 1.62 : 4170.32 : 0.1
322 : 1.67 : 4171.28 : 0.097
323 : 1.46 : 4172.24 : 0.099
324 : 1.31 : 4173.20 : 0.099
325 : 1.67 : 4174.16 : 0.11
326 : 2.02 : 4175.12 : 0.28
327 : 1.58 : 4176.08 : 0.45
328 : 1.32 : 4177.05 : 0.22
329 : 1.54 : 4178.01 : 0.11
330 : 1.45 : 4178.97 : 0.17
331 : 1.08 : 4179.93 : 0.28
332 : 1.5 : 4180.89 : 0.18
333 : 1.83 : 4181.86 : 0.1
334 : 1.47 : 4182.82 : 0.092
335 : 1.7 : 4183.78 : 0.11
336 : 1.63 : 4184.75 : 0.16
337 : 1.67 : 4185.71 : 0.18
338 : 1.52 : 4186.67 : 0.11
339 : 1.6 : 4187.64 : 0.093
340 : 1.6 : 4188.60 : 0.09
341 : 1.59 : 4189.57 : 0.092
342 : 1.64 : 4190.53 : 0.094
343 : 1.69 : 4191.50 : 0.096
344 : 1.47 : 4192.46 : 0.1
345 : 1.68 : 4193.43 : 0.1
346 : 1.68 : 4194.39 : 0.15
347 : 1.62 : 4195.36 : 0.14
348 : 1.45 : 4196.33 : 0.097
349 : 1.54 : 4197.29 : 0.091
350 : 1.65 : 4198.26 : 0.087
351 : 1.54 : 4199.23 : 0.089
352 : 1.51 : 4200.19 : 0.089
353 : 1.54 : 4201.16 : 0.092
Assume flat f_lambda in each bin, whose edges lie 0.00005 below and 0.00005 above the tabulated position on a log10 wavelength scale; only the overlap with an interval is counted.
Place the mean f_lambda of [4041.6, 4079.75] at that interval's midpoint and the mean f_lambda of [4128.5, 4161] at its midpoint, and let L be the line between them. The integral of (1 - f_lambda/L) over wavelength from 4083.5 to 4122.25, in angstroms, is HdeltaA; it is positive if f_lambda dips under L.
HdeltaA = 9.3 angstroms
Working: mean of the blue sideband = 1.65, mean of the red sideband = 1.62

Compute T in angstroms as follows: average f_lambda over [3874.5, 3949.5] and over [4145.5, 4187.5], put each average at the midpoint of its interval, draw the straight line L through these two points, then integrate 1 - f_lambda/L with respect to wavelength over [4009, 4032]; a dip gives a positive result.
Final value -4.8 angstroms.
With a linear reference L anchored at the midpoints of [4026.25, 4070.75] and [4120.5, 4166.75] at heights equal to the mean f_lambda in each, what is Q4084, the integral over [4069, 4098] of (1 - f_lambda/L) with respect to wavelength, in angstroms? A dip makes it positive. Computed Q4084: 3.05 angstroms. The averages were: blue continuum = 1.68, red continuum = 1.62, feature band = 1.48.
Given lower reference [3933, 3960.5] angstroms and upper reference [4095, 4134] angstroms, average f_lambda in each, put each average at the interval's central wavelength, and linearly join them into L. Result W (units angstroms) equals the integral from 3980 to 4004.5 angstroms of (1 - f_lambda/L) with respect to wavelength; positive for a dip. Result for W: -4.2 angstroms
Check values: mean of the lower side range 1.35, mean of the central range 1.57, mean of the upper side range 1.3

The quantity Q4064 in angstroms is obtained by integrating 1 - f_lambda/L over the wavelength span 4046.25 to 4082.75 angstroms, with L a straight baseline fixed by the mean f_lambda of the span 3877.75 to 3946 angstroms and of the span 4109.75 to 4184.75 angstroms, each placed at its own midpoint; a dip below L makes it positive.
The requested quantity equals -4.8 angstroms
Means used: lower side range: 1.22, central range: 1.63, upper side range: 1.56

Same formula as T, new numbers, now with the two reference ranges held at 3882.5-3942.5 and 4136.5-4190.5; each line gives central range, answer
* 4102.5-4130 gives 3.35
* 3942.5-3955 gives -1.83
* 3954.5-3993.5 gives 3.30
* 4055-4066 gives -1.33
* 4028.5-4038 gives -2.16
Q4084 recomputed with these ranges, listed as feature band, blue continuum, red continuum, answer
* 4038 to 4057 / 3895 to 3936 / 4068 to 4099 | -3.4 angstroms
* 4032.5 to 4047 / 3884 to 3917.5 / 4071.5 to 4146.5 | -4.1 angstroms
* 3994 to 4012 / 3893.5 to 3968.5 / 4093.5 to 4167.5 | -4.3 angstroms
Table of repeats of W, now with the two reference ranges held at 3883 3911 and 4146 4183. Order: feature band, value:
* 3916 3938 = -2.0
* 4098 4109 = 3.6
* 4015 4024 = -1.9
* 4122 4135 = -0.8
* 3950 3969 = 0.8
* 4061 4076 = -2.1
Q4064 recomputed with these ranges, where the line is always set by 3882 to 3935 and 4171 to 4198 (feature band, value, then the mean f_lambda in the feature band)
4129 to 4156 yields -1.8 angstroms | 1.62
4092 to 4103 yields 2.6 angstroms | 1.11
